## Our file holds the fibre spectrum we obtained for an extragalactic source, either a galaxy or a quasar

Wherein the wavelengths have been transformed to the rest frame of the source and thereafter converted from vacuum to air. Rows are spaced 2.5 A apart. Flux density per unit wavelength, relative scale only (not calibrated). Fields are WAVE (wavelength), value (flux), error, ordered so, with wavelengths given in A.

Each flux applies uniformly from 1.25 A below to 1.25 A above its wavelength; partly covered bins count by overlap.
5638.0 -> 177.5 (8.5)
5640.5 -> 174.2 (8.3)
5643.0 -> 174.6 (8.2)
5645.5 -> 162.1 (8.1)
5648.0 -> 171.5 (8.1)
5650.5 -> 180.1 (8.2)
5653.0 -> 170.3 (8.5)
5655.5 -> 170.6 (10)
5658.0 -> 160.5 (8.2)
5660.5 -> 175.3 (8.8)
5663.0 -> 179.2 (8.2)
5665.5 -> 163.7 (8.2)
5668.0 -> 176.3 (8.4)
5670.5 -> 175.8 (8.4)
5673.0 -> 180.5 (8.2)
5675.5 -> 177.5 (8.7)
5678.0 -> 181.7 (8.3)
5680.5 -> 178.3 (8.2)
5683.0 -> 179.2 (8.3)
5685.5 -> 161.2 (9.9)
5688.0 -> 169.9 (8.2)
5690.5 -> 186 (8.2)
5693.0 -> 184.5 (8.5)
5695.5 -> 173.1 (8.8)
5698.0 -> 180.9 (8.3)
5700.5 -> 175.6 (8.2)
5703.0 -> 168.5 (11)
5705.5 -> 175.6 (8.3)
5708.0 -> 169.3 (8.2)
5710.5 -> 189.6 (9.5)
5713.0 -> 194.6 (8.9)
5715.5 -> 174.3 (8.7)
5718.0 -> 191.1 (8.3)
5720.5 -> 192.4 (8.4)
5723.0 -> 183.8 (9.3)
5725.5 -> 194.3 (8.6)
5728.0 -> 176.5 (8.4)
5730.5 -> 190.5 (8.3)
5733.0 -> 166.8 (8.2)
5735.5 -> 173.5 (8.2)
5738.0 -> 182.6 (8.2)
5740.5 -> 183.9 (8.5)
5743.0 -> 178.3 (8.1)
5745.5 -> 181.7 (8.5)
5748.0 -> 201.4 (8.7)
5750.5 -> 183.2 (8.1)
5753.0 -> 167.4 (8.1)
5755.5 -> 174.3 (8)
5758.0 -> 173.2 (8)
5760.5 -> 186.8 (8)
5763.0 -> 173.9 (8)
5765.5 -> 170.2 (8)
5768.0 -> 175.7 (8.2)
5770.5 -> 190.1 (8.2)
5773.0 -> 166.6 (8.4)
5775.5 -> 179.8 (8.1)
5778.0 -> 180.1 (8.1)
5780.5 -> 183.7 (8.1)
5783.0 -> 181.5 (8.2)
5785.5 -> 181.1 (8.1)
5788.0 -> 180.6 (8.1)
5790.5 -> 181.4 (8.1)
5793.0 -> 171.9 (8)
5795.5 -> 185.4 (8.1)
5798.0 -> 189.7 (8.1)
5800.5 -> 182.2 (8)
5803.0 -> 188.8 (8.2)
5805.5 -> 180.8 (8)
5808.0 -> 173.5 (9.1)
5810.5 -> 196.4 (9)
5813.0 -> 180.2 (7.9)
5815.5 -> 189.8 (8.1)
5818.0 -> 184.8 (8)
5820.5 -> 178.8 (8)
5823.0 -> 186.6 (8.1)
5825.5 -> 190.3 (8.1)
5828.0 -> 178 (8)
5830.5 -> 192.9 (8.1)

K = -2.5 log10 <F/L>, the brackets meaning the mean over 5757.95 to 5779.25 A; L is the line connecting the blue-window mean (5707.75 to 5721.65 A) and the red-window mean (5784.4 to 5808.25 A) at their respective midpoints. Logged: 0.03 mag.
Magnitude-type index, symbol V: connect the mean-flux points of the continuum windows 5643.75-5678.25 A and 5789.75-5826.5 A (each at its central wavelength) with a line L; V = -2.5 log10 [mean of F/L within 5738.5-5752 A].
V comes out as -0.03 mag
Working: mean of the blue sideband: 173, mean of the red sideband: 184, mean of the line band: 185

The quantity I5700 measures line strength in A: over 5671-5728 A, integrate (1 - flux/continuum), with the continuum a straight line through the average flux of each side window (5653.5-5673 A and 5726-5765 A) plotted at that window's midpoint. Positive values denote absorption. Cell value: -1.4 A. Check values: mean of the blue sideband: 172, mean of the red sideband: 180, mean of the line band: 180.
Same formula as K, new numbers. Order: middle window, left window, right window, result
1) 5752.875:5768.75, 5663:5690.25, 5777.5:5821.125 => 0.03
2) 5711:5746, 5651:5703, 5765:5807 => -0.03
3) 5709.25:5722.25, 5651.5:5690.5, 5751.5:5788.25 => -0.08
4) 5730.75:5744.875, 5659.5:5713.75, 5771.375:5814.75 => 0.01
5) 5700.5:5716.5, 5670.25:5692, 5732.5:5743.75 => -0.01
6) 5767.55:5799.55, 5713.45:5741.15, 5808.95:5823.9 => 0.02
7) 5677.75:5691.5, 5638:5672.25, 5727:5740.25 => -0.01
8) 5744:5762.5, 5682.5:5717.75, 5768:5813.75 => 0.00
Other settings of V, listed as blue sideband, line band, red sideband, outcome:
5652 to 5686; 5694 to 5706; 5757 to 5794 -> 0.00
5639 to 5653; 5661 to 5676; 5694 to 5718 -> 0.00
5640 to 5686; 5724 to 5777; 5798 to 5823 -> 0.00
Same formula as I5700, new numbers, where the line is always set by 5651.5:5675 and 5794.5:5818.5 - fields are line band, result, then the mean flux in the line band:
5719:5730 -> -0.6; 187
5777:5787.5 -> 0.1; 182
